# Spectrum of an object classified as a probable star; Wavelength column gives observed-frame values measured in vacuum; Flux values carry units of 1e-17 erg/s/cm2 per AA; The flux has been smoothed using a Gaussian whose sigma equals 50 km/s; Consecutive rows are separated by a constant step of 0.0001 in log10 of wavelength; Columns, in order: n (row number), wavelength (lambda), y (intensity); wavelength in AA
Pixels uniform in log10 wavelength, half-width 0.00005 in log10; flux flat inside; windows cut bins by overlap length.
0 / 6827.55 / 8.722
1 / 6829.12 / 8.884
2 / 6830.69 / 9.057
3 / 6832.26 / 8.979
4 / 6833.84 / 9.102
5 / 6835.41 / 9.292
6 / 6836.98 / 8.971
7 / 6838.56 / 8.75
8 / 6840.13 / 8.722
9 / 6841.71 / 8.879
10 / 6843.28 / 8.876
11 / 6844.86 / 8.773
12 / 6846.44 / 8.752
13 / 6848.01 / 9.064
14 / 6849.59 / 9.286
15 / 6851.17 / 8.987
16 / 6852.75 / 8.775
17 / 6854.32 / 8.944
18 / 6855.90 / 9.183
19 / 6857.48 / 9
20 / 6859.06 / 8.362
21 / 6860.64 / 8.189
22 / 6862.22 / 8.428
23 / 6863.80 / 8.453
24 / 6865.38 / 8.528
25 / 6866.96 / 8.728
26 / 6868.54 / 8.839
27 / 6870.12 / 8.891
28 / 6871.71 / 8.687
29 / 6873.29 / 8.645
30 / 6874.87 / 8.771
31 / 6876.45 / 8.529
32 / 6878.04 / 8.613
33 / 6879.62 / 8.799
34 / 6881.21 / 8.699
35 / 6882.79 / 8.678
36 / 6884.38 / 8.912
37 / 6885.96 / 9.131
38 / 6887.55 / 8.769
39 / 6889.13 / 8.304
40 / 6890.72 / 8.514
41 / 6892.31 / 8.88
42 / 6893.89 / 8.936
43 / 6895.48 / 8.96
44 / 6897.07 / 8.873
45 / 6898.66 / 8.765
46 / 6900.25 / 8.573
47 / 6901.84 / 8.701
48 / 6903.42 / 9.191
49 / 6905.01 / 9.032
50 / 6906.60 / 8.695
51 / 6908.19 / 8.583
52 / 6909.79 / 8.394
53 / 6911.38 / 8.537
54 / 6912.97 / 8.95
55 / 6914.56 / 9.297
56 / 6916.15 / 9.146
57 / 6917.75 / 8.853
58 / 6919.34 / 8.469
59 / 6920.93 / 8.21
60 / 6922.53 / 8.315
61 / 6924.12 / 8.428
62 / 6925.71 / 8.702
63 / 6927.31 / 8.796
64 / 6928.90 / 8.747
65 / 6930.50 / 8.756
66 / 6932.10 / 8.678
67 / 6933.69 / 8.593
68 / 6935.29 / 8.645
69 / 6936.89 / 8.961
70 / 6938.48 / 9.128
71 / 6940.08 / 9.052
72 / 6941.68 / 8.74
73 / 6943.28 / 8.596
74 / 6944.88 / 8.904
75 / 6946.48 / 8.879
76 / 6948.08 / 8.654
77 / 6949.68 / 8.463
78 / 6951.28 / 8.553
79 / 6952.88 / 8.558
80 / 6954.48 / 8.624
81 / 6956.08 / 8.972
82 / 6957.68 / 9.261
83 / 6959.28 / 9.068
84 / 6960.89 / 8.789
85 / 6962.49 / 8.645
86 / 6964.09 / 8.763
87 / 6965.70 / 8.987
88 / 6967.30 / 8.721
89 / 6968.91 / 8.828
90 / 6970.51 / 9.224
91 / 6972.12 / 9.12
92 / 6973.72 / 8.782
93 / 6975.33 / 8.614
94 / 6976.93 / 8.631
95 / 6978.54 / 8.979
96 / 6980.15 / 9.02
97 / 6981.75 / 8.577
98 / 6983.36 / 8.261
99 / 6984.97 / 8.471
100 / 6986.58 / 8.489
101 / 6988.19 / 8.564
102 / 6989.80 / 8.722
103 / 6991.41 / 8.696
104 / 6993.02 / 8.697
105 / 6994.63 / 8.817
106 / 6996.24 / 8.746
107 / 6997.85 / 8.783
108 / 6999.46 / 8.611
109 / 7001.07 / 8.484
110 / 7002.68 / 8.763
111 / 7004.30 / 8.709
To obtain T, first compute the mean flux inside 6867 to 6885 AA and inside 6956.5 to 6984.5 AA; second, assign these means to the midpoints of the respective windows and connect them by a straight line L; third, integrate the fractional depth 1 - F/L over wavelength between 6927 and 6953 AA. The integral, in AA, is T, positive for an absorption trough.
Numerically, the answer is 0.1 AA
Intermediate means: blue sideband 8.73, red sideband 8.84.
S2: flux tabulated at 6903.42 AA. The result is 9.191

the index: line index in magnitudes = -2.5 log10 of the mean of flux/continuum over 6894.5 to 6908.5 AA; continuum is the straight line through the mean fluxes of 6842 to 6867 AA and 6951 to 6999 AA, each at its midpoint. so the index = -0.01 mag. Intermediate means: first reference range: 8.77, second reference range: 8.77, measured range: 8.83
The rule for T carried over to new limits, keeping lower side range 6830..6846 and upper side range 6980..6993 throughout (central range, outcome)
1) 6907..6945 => 0.0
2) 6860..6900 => 0.6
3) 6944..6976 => -0.6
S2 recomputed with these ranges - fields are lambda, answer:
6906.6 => 8.695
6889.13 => 8.304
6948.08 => 8.654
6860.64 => 8.189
